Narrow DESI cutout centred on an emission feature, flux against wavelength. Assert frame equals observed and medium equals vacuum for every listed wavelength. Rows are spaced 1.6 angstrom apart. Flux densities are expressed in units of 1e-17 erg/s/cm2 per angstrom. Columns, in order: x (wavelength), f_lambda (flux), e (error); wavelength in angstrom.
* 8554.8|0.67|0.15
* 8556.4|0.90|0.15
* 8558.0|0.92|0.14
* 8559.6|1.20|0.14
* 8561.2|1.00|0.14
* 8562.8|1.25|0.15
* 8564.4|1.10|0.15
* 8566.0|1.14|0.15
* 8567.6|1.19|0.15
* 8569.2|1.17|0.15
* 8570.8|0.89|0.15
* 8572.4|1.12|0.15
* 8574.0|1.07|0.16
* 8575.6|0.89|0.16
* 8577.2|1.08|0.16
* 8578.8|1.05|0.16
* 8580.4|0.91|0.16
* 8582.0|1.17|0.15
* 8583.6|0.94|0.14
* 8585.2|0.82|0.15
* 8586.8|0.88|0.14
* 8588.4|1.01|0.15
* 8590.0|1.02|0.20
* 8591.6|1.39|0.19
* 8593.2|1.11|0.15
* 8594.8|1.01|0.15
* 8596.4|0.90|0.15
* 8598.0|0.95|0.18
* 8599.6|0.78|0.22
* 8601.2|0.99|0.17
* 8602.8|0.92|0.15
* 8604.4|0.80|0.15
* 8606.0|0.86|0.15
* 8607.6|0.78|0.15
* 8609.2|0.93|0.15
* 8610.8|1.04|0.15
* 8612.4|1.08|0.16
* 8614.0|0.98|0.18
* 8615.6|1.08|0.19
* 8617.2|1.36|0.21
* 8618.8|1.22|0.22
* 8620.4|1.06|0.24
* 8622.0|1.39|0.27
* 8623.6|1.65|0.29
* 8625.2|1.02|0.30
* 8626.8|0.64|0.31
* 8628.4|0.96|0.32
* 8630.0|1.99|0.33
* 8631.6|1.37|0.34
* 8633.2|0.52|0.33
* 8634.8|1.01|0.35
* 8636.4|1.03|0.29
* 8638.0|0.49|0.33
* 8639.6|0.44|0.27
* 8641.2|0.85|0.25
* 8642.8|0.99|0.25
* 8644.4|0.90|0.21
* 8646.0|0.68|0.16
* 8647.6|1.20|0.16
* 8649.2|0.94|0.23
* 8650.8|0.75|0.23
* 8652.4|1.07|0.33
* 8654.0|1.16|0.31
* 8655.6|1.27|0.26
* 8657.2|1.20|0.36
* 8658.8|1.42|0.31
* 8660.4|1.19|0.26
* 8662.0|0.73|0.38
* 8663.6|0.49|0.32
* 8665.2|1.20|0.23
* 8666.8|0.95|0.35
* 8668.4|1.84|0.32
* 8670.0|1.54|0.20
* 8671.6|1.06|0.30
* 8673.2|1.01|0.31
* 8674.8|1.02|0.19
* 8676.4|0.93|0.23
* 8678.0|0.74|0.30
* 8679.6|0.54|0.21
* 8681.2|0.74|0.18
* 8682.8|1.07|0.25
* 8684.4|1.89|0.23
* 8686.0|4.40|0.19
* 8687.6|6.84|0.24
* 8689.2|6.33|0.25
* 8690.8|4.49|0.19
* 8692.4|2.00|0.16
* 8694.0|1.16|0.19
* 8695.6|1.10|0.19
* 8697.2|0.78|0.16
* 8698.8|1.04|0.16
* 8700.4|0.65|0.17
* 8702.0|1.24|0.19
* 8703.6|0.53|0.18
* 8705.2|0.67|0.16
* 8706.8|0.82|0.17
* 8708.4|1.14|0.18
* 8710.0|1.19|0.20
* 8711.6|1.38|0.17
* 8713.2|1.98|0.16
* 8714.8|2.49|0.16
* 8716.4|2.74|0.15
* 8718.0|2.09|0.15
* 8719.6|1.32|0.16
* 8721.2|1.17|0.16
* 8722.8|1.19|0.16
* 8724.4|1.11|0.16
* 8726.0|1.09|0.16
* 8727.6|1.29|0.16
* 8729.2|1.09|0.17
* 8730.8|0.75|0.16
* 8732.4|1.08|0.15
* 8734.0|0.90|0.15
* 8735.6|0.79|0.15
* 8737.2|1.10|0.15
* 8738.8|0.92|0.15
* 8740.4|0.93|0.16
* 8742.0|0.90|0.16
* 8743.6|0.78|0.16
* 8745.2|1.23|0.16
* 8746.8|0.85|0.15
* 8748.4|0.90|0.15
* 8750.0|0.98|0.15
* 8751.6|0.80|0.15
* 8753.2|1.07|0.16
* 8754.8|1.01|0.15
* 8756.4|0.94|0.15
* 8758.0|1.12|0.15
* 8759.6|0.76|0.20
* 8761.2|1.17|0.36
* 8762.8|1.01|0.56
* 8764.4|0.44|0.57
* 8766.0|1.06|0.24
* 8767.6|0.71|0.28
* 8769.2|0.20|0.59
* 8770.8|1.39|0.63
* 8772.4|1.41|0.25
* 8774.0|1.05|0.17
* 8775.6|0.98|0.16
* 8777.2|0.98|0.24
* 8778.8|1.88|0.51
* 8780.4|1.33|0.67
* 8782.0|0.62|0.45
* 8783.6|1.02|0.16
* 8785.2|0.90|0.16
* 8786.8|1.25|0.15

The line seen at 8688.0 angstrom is Halpha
